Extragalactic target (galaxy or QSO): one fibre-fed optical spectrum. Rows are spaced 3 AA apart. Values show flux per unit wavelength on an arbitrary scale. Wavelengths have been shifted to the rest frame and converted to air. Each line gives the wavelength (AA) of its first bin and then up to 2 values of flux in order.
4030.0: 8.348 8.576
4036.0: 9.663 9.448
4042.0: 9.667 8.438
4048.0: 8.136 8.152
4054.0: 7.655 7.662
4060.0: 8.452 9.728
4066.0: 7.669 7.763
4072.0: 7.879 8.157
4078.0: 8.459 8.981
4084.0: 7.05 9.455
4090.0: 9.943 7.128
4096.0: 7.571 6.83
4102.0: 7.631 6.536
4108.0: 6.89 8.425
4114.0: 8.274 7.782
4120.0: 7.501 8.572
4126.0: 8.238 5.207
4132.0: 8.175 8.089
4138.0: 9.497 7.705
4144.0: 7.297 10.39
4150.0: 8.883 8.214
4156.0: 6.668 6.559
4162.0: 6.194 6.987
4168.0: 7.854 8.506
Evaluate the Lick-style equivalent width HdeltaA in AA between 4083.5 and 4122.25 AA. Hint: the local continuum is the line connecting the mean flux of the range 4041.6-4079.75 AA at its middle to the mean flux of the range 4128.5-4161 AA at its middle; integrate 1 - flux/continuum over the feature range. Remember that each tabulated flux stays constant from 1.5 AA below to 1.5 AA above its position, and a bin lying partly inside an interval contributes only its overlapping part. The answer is 1.4 AA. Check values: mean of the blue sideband 8.26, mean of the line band 7.8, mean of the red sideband 7.94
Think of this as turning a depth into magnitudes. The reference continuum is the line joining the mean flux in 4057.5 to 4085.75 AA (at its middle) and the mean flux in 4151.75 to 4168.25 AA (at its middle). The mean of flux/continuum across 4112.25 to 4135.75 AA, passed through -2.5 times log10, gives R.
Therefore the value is -0.032 mag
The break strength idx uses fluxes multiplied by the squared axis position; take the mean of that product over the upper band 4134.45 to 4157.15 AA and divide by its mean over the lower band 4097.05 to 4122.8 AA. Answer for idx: 1.1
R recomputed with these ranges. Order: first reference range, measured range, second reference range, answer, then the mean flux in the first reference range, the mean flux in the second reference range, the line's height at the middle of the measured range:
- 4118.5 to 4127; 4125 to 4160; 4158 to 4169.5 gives -0.06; 8.1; 6.91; 7.53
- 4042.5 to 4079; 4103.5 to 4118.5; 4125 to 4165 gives 0.05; 8.22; 7.74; 7.93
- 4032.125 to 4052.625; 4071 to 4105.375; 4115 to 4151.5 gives 0.06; 8.87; 8.11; 8.49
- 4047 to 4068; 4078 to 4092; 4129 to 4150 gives -0.07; 8.2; 8.31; 8.24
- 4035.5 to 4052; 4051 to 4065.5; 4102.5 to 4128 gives 0.04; 8.9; 7.72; 8.66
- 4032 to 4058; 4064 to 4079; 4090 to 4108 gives 0.00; 8.62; 7.35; 8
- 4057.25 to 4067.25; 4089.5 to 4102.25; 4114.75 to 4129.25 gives 0.05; 8.52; 7.7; 8.06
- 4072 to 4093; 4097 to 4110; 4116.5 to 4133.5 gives 0.14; 8.51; 7.57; 8.04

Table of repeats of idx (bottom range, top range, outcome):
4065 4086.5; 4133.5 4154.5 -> 1.10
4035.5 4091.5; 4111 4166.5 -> 0.95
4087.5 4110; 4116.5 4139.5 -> 1.05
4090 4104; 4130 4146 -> 1.10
